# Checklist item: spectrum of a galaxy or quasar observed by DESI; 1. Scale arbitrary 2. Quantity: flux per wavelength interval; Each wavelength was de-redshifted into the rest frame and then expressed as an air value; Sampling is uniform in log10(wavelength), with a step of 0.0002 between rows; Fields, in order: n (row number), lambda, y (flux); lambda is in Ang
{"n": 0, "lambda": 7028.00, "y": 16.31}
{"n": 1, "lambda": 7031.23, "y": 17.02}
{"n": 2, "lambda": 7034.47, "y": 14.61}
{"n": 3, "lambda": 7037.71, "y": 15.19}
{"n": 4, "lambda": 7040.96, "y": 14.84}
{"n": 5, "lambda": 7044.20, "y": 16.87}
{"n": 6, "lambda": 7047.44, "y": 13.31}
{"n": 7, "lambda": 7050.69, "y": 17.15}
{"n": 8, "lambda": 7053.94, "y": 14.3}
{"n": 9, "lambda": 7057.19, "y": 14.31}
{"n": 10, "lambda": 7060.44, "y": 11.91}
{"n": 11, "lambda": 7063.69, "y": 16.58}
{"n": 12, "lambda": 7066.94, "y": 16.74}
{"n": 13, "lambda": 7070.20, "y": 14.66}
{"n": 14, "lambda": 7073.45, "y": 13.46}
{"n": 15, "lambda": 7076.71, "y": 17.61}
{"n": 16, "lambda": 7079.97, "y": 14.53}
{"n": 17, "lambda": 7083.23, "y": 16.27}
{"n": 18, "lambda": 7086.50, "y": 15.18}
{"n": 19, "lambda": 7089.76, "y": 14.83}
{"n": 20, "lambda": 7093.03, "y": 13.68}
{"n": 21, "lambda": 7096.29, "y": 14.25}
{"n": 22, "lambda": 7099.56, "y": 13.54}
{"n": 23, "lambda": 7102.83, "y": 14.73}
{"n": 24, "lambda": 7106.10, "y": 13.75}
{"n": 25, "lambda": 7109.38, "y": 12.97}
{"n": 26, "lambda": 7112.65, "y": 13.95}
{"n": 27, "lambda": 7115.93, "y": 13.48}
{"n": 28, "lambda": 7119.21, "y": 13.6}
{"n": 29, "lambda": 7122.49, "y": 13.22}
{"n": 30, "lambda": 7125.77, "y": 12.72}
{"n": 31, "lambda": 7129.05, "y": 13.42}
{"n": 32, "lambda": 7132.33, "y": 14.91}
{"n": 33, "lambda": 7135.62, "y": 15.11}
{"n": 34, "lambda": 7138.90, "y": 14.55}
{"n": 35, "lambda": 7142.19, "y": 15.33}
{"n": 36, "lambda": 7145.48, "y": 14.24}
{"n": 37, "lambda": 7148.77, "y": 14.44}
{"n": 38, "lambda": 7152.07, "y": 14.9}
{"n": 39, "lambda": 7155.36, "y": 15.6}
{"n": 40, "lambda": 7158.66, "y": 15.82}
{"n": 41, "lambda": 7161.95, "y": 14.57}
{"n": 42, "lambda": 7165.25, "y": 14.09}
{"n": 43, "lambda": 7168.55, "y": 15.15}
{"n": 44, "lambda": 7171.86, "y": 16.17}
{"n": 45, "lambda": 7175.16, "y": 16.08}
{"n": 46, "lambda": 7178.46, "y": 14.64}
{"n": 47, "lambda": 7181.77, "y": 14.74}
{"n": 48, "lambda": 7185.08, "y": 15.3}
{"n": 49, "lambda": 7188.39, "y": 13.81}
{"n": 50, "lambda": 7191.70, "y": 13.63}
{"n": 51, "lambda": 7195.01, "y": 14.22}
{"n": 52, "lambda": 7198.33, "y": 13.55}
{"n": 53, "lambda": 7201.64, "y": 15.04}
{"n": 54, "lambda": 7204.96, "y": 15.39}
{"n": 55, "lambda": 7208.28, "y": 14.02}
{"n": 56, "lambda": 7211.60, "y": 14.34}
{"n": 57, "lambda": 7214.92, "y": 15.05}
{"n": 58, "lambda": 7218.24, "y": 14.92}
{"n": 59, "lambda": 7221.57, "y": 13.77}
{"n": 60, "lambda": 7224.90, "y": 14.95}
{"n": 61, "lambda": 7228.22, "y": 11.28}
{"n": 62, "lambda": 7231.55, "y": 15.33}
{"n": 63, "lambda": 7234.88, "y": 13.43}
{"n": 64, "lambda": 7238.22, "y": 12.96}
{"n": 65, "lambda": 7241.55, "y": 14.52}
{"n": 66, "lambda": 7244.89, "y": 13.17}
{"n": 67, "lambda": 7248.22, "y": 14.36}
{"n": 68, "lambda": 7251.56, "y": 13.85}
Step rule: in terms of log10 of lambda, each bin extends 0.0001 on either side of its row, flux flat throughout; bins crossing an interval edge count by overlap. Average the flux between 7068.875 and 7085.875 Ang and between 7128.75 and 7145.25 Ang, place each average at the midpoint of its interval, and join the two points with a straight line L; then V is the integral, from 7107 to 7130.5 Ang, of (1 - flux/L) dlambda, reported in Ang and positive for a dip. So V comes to 2.46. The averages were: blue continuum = 15.3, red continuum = 14.7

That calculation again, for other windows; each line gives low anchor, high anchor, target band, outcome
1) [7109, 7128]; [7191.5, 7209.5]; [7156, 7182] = -2.3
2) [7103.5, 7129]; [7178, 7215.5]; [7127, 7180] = -3.9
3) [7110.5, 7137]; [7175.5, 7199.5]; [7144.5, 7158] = -0.8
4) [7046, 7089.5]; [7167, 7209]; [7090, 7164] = 3.4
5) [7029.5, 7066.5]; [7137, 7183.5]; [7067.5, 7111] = 1.4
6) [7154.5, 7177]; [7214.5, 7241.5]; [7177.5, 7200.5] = 0.8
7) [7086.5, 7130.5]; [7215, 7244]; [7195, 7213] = -0.7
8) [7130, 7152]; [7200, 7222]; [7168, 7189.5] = -0.7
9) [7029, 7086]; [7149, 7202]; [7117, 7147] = 1.7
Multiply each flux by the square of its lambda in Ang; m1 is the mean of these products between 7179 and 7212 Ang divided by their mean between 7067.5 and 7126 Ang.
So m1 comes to 1.03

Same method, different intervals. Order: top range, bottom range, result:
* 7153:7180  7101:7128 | 1.14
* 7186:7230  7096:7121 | 1.06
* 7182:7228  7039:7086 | 0.99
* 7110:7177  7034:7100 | 0.99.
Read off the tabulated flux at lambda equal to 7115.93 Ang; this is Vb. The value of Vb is 13.48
